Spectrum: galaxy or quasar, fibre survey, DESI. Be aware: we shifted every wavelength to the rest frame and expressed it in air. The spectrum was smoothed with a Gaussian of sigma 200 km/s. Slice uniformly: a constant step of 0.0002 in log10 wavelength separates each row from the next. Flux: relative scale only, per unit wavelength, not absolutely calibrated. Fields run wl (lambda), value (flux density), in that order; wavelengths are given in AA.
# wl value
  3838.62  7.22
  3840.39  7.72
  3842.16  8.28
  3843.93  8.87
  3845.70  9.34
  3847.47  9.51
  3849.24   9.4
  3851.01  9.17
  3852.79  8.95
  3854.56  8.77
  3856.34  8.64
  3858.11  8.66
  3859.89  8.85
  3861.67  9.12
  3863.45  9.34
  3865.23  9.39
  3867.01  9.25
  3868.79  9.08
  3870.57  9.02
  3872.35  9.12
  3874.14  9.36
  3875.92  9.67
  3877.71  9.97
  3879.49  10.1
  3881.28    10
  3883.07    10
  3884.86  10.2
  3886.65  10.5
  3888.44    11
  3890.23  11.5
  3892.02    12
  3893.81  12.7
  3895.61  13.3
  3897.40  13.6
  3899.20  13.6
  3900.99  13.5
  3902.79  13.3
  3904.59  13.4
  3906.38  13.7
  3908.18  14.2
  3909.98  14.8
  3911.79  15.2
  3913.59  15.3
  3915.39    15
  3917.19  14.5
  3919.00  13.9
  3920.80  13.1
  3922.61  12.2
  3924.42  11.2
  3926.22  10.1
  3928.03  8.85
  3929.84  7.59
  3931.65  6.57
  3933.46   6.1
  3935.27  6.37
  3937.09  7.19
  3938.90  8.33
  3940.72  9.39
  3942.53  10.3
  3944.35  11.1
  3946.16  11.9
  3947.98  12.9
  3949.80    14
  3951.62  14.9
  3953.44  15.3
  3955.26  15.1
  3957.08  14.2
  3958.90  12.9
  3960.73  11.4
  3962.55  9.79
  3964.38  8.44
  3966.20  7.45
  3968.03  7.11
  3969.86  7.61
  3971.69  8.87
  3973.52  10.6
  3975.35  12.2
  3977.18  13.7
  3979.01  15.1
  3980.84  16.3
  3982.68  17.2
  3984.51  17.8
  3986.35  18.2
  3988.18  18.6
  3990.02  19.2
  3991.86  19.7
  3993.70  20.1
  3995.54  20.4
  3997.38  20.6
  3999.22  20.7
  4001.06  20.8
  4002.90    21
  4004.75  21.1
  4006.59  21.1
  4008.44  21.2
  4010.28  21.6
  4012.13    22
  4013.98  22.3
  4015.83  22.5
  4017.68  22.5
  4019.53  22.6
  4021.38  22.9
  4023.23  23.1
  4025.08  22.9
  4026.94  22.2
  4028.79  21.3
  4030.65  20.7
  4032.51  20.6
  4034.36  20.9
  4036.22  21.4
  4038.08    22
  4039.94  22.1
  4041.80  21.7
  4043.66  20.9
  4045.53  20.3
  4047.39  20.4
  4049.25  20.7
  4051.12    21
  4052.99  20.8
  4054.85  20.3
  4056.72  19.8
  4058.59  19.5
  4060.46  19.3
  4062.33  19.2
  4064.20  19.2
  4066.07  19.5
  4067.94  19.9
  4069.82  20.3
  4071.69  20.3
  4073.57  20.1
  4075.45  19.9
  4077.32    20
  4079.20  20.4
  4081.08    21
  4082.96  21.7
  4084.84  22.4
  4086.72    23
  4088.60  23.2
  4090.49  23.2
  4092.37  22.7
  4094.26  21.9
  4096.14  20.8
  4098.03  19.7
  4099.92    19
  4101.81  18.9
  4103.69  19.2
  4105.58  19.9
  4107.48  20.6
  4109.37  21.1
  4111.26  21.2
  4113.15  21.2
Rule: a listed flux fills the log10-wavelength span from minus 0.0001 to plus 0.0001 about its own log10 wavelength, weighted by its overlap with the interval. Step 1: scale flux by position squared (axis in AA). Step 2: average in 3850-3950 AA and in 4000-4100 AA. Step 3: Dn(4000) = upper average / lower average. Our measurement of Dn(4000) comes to 2.10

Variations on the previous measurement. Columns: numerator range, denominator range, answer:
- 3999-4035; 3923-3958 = 2.12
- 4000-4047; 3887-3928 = 1.75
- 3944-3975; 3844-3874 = 1.32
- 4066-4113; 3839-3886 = 2.53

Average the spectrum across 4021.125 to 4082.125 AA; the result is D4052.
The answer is 20.7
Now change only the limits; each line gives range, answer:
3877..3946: 11.4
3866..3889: 9.77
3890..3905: 13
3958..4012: 16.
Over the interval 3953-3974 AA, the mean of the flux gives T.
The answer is 10.6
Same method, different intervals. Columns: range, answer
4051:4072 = 19.9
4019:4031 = 22.3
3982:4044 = 21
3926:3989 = 11.5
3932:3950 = 9.49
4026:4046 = 21.3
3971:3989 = 14.9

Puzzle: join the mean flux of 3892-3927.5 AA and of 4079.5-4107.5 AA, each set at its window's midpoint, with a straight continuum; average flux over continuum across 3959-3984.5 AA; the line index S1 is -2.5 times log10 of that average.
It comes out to 0.36 mag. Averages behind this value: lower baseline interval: 13.4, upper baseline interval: 21.1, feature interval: 11.5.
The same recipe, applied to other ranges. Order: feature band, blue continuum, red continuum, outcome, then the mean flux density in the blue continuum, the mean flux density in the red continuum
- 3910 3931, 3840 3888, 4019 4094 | 0.018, 9.3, 21.1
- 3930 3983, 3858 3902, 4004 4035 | 0.462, 10.6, 21.9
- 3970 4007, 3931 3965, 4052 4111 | -0.241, 10.9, 20.6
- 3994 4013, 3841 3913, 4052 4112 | -0.244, 10.7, 20.6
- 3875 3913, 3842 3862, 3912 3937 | -0.209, 8.98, 10.8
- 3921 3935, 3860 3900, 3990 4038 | 0.500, 10.5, 21.4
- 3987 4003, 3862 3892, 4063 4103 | -0.235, 9.89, 20.8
